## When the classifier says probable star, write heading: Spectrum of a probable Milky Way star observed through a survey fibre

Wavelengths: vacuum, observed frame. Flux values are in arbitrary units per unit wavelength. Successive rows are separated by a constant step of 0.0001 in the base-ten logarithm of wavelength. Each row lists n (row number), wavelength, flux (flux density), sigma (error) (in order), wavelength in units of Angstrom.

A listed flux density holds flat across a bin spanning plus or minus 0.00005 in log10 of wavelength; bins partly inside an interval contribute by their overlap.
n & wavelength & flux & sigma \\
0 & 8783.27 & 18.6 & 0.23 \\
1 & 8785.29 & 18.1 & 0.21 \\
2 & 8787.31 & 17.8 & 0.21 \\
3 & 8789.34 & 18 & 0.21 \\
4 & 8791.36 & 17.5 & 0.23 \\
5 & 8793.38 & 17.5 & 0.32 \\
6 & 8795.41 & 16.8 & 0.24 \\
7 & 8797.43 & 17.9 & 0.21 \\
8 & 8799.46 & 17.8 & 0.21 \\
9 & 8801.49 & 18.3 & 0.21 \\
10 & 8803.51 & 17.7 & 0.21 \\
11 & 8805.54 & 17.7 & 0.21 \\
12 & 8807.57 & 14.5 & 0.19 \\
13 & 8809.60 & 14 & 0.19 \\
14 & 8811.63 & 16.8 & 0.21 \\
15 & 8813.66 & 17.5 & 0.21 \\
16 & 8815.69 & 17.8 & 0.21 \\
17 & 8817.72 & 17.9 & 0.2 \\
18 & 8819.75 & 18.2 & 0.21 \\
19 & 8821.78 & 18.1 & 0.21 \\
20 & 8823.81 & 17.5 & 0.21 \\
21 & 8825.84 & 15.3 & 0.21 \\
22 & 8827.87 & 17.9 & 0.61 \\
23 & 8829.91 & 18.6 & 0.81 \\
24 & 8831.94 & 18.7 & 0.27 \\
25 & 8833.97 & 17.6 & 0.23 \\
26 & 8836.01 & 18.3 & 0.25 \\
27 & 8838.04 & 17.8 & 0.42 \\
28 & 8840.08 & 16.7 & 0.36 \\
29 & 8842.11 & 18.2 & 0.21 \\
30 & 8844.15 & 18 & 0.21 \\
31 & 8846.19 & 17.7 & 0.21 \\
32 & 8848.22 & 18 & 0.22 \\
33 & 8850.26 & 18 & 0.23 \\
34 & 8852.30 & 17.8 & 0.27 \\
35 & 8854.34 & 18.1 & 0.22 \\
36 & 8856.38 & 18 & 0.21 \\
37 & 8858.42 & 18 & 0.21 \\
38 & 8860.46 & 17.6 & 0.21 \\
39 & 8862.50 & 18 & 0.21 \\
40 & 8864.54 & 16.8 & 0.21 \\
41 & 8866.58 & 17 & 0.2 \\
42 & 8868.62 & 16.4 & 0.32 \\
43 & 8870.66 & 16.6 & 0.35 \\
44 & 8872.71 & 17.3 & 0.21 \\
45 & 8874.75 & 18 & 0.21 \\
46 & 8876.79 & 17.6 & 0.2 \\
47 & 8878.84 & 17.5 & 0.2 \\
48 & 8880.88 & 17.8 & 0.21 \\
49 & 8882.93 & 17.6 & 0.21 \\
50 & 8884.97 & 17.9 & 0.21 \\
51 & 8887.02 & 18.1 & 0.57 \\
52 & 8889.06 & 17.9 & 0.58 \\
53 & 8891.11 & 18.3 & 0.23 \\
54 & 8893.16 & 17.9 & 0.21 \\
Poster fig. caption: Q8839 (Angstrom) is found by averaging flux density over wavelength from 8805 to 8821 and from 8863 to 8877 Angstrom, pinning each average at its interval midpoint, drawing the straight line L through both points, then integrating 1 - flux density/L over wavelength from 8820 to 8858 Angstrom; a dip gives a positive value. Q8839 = -2.0 Angstrom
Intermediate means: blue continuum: 16.8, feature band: 17.8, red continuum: 17.1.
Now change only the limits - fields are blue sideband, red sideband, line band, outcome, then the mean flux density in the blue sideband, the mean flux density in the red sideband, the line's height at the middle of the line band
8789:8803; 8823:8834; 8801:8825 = 0.7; 17.7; 17.6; 17.6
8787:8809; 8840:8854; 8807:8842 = 0.6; 17.3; 17.9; 17.6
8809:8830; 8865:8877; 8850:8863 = -0.6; 17.2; 17.1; 17.1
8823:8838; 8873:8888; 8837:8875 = 0.4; 17.7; 17.8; 17.7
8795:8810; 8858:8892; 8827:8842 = -0.6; 17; 17.5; 17.2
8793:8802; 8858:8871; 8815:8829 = 0.0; 17.6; 17.2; 17.5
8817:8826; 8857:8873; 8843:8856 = -0.4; 17.6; 17.2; 17.4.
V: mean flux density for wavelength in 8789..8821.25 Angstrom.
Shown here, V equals 17.2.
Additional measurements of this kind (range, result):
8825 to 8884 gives 17.6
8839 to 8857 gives 17.8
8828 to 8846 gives 18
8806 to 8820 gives 16.6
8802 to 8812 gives 16.2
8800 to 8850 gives 17.5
